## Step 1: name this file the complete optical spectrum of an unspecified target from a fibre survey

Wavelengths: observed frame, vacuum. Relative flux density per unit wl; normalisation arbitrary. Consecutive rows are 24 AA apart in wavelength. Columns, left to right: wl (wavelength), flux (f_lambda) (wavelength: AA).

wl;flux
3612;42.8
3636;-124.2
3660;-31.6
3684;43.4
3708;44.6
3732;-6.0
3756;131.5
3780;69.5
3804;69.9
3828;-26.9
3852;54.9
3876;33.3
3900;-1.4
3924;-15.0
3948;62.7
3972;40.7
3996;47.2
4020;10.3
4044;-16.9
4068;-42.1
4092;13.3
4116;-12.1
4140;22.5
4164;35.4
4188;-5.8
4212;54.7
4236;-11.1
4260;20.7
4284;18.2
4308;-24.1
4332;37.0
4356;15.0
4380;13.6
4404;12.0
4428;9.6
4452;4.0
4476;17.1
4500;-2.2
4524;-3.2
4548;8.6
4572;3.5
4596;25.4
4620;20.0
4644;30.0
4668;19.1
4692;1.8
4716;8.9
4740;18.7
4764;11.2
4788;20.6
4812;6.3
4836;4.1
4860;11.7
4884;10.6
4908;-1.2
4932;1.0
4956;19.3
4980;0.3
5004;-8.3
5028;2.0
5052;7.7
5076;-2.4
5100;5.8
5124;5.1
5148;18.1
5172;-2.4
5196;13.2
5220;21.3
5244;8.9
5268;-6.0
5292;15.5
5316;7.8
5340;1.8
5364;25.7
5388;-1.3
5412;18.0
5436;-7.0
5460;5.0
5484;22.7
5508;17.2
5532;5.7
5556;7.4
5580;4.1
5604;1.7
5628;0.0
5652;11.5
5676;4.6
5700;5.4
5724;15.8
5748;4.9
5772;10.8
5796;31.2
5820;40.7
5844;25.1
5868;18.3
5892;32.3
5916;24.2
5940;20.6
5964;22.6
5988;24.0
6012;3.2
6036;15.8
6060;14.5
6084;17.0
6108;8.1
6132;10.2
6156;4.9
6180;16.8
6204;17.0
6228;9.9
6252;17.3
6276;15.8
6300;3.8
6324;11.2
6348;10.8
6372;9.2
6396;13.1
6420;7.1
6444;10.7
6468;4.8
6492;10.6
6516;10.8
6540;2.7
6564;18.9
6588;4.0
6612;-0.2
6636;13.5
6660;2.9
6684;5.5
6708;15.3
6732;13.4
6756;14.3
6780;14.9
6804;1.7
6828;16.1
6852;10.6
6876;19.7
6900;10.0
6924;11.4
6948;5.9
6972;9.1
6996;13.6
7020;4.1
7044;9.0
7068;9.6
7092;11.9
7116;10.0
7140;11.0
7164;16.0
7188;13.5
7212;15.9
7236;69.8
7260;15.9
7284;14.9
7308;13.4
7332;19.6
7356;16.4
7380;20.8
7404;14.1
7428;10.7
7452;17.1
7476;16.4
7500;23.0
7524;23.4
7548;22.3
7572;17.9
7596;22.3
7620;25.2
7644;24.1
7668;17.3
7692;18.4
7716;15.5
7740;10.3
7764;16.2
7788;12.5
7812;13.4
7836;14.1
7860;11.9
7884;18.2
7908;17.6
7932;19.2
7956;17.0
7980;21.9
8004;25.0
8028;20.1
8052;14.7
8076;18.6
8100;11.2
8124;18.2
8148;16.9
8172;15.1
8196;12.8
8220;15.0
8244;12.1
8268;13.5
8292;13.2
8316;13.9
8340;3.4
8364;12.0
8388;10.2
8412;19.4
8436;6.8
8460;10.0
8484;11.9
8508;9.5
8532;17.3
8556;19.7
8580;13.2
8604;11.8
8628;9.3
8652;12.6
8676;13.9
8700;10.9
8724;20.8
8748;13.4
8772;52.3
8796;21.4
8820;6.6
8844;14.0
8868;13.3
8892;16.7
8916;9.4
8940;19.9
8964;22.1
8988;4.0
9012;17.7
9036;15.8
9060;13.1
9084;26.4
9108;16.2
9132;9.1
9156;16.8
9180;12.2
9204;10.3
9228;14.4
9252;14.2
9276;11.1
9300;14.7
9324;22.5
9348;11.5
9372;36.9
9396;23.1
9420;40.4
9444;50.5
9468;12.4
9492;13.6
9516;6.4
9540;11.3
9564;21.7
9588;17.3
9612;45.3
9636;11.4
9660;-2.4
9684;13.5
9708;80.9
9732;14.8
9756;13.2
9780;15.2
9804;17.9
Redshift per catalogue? 0.938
